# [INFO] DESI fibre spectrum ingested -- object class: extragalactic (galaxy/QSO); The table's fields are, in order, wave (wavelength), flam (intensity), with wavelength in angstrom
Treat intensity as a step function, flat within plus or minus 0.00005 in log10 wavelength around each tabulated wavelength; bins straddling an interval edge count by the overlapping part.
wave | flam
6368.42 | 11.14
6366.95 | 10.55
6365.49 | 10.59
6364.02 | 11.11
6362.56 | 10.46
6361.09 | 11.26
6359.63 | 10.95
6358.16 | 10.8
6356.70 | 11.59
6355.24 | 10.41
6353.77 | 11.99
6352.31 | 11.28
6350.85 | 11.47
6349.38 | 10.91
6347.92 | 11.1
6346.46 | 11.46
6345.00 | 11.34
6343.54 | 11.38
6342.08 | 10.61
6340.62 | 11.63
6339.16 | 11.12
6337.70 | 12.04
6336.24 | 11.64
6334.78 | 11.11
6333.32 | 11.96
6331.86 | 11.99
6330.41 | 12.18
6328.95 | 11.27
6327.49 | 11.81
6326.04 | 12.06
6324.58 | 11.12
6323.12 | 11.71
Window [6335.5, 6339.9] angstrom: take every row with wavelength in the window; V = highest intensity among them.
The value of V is 12.04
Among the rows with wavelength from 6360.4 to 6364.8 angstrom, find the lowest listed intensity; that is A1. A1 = 10.46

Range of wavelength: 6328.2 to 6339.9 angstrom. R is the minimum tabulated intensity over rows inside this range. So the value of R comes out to 11.11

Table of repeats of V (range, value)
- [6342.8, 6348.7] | 11.46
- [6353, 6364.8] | 11.99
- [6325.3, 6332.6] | 12.18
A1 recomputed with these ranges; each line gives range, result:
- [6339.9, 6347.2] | 10.61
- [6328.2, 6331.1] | 11.27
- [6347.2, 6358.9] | 10.41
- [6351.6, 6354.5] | 11.28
